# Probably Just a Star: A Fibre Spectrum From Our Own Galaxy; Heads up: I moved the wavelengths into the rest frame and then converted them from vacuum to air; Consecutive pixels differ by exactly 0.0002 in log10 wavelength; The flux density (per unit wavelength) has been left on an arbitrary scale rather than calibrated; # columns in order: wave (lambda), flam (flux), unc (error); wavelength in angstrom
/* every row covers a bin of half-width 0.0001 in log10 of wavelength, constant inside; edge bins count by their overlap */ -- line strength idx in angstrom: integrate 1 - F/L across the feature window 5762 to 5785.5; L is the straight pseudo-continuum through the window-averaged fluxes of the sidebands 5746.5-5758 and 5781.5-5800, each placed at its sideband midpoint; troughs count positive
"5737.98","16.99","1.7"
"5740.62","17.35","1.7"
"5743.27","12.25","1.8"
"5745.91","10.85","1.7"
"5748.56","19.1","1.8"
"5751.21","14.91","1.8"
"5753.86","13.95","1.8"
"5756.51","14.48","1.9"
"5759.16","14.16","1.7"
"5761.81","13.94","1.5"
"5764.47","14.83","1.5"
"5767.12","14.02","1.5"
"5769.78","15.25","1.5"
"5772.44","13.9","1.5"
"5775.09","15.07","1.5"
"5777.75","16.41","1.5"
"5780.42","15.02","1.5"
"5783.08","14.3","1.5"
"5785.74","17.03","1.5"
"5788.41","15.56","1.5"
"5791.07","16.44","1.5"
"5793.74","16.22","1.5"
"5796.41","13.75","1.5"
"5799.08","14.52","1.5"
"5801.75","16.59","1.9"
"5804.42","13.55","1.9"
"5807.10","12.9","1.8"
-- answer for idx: 0.7 angstrom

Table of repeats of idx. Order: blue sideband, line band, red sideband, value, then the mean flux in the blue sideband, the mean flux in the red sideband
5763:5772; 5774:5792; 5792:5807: -1.21 angstrom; 14.6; 14.8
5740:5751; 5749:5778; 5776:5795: 0.99 angstrom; 14.7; 15.8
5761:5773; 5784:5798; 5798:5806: -0.98 angstrom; 14.4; 14.8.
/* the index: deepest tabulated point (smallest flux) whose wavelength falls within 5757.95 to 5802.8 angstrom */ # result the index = 13.75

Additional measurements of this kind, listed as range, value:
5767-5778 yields 13.9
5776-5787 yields 14.3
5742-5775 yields 10.85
